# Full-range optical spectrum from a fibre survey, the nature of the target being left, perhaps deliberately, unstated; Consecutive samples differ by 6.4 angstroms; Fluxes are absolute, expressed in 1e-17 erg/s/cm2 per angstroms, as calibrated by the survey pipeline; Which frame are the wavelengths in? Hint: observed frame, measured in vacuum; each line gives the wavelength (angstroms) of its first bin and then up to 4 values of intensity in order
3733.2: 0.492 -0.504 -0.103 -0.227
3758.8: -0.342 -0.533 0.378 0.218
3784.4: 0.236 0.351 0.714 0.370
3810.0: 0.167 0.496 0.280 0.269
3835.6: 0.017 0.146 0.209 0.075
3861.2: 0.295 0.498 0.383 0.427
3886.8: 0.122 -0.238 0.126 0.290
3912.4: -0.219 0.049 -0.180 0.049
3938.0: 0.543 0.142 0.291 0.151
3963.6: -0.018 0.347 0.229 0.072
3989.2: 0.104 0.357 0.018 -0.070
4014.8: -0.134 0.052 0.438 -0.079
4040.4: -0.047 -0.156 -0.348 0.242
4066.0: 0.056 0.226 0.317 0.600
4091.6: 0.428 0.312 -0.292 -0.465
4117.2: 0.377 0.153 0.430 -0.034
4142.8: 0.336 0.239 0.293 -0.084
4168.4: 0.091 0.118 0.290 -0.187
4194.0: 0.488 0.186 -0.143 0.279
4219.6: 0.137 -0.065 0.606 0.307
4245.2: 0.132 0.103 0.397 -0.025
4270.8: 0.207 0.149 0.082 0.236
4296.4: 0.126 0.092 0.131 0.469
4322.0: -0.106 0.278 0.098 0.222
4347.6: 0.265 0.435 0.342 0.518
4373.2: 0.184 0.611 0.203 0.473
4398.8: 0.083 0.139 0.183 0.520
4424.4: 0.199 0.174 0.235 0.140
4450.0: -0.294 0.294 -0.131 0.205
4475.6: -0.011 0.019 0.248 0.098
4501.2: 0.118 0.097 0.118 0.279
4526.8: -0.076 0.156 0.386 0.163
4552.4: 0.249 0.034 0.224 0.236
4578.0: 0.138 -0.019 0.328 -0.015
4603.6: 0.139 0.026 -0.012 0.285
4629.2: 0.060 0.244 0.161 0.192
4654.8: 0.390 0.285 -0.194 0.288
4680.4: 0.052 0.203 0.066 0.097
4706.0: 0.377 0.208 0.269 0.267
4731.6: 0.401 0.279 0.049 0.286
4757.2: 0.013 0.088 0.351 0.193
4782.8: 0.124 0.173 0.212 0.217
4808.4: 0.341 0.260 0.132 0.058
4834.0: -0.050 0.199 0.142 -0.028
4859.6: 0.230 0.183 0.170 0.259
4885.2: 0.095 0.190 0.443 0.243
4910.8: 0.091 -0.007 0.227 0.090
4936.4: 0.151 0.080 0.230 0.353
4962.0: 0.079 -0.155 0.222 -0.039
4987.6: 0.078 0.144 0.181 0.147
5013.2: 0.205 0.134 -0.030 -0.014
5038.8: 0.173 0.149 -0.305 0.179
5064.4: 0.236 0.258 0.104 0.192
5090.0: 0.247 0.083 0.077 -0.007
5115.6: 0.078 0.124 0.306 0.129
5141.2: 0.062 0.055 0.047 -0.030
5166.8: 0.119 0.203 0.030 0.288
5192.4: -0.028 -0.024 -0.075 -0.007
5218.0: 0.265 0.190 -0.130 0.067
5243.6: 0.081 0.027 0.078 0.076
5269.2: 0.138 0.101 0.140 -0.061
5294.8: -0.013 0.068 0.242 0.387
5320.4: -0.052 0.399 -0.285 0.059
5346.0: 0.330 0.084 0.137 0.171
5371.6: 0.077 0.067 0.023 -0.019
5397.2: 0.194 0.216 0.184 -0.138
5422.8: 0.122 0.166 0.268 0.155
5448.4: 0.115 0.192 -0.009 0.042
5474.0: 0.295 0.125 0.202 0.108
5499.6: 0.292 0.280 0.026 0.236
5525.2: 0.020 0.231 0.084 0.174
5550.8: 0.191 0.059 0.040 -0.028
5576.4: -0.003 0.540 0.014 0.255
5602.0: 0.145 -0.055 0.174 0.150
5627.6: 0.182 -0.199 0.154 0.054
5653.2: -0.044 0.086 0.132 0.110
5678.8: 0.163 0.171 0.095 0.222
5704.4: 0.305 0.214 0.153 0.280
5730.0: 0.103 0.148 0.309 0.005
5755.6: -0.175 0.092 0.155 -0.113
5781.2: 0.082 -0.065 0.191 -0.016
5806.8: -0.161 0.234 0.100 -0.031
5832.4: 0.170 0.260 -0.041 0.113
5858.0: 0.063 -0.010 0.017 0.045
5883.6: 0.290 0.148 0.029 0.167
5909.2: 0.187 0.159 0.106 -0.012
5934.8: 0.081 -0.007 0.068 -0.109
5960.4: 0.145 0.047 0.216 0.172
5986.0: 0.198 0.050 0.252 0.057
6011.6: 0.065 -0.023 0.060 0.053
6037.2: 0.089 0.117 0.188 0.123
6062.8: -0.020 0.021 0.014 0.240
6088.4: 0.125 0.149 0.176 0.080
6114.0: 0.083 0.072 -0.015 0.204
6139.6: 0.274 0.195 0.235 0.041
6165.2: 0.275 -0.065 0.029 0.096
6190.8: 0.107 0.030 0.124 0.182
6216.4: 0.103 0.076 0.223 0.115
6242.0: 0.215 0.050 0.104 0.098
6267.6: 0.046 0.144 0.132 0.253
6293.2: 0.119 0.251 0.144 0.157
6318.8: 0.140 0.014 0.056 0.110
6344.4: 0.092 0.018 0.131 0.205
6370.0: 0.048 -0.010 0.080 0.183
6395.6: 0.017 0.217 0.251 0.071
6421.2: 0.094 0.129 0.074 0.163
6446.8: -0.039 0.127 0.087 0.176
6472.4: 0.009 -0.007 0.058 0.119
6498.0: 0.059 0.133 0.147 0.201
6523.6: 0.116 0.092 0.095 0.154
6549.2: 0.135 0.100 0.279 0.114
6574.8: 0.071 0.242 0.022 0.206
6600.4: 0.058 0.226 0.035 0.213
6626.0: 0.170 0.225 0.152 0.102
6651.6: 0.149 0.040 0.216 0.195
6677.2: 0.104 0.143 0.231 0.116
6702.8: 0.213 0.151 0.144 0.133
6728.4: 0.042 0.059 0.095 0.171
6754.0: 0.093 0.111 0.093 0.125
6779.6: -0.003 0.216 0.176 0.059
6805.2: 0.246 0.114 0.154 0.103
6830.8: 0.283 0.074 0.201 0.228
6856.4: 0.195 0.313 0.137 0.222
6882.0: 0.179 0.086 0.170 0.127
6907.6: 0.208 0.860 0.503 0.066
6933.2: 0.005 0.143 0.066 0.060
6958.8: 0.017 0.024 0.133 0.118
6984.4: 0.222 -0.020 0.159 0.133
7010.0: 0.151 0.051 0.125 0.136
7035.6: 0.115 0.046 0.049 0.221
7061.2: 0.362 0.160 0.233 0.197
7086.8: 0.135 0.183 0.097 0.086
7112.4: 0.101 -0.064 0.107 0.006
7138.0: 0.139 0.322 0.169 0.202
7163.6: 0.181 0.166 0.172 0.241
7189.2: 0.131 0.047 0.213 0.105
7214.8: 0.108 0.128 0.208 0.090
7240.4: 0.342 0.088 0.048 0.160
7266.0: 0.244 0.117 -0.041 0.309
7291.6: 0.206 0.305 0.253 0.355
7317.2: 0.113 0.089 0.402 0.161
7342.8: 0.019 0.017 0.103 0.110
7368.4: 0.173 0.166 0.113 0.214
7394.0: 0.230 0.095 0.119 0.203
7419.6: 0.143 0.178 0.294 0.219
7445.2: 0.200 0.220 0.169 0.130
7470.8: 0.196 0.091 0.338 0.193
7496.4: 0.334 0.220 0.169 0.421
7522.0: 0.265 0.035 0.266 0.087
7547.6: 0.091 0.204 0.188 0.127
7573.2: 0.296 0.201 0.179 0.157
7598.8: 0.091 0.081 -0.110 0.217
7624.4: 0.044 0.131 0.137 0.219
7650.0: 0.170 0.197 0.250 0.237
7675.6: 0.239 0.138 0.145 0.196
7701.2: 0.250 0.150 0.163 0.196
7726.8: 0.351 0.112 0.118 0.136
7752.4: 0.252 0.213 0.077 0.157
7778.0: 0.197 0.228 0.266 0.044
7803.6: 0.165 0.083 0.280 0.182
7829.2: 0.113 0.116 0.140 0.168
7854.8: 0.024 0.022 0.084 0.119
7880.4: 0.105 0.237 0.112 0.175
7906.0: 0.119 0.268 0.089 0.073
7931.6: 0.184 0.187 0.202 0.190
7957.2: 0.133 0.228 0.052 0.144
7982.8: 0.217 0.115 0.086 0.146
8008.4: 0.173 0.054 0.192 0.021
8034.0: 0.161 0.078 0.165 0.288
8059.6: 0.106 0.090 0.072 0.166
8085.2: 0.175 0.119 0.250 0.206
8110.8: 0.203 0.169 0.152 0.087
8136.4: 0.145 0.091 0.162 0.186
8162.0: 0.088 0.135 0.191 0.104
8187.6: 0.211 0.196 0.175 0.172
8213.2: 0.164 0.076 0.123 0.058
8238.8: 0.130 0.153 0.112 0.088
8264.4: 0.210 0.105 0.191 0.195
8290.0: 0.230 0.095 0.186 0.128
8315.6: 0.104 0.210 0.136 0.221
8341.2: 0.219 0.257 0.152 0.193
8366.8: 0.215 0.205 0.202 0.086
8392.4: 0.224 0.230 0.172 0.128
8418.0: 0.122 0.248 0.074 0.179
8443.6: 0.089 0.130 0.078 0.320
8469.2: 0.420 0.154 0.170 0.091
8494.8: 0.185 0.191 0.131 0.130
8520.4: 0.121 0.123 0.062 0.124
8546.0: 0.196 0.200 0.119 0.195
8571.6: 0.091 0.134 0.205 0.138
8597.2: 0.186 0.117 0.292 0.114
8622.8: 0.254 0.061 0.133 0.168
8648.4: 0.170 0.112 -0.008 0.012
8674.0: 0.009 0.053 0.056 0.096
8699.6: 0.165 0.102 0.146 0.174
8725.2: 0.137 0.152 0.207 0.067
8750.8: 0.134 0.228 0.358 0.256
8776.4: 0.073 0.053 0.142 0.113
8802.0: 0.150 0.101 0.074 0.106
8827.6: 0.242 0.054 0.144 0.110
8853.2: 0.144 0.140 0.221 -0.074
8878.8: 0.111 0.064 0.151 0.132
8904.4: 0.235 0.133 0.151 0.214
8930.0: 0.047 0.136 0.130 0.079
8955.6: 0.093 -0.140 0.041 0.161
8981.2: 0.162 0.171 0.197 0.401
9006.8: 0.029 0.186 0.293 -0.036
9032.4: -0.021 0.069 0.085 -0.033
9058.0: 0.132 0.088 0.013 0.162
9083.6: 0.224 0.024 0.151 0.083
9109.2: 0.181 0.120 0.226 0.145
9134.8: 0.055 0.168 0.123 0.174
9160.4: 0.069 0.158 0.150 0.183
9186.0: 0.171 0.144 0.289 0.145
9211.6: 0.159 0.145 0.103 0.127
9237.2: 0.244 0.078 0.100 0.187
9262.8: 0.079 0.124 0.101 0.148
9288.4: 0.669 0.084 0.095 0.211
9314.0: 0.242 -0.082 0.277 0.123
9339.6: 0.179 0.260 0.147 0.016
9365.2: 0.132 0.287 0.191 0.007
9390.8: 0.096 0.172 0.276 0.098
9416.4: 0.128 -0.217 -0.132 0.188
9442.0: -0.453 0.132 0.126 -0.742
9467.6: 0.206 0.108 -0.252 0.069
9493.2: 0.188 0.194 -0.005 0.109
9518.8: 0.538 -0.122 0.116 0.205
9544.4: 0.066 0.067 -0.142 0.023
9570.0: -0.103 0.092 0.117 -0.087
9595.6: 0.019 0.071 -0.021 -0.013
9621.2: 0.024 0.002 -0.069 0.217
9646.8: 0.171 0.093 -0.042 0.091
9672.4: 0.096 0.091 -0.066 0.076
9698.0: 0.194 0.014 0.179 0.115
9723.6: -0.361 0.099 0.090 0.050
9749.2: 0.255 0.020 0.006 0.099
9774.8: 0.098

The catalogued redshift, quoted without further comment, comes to 0.85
